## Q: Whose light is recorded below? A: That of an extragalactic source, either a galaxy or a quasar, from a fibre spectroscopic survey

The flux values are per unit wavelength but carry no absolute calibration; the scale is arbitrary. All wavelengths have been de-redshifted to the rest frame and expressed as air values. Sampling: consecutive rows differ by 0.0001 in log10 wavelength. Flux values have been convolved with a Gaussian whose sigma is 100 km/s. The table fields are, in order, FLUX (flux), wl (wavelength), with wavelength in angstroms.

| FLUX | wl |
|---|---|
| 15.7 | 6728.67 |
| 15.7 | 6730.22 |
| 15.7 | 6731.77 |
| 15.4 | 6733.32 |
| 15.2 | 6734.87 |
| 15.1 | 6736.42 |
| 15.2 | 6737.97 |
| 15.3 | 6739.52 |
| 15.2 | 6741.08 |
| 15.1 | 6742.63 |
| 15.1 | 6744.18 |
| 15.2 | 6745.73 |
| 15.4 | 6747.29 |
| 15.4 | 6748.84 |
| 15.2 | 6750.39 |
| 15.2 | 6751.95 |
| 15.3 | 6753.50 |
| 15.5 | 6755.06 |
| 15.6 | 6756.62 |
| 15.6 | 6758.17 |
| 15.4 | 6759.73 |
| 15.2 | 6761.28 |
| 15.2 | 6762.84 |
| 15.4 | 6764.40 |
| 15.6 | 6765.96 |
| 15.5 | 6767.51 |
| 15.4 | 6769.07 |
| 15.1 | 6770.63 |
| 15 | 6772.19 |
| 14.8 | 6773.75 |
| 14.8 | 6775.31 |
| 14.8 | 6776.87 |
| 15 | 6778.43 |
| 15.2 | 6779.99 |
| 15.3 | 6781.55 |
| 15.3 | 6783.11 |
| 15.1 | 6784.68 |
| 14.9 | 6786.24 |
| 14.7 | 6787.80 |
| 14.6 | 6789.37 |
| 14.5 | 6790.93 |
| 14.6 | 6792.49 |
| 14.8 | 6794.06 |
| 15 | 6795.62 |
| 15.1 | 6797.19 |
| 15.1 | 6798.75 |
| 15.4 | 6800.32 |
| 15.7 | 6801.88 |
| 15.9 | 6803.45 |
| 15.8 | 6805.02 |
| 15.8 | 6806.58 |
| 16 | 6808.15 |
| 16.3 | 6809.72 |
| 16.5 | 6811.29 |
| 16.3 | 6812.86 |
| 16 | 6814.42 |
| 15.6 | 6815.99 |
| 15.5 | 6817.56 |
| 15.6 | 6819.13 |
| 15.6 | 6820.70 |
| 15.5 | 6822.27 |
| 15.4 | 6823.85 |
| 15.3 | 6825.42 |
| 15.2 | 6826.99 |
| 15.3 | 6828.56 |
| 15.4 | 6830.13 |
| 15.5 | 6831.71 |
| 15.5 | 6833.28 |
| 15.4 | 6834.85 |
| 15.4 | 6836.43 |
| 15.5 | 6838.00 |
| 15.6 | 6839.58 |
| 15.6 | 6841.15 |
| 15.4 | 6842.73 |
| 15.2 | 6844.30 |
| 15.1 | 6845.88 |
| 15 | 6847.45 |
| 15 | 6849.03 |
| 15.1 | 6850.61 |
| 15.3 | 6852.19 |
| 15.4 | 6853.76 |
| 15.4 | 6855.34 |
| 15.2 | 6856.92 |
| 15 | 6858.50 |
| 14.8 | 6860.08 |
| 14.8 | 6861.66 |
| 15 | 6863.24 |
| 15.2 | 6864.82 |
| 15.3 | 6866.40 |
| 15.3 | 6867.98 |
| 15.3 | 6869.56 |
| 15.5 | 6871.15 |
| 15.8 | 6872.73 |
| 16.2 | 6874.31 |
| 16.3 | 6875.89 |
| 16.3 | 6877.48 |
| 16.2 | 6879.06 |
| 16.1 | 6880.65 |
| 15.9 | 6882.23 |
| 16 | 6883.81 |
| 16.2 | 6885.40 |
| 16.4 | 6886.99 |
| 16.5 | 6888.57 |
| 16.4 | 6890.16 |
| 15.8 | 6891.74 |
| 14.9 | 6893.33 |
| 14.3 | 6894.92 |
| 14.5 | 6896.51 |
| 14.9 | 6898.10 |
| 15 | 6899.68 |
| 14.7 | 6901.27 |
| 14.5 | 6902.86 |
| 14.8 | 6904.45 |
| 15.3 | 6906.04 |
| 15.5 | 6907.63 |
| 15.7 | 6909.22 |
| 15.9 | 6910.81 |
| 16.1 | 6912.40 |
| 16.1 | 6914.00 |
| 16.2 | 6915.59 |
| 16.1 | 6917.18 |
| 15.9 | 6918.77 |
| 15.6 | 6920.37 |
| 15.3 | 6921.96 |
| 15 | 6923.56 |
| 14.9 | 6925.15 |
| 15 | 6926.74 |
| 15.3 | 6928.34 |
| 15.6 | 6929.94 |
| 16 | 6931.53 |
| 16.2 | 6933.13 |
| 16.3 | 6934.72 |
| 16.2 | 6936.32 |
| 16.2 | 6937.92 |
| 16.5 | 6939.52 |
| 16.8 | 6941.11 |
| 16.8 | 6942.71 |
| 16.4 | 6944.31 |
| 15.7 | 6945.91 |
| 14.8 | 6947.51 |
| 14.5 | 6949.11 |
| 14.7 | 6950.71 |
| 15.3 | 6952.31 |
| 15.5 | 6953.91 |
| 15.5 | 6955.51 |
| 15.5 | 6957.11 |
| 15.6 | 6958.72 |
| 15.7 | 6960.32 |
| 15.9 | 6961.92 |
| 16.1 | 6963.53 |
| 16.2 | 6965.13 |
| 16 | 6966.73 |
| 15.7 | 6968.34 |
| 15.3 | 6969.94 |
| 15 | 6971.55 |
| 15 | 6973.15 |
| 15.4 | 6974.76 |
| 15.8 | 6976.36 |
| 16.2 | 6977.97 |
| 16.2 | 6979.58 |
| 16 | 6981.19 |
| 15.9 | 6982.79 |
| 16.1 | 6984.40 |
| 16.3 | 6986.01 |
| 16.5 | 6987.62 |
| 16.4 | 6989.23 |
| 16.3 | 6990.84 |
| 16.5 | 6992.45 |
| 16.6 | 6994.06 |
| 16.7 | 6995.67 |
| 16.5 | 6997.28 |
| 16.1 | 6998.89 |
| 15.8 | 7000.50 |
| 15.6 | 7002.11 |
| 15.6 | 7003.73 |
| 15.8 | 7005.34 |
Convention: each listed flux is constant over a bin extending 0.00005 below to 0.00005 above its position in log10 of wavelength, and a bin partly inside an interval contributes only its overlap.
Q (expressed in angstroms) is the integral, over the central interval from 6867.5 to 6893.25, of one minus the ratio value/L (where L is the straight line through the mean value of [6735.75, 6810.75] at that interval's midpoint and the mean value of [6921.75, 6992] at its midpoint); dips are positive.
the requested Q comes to -0.7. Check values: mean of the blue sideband 15.2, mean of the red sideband 15.8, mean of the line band 16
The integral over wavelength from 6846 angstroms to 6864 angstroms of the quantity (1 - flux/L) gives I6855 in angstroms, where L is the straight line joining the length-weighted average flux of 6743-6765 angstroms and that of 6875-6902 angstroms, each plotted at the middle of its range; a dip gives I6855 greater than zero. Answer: 0.6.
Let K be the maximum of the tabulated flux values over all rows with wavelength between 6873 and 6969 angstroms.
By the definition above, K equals 16.8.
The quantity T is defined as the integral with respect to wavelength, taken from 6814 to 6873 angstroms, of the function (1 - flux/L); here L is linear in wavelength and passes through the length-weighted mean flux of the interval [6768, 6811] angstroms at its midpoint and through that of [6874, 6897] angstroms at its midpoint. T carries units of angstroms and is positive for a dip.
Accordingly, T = 0.9 angstroms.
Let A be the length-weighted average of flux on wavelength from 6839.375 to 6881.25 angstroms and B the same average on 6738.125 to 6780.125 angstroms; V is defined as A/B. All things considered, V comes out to 1.0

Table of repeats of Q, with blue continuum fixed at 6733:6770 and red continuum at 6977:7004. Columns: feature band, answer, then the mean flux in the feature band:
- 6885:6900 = 0.33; 15.5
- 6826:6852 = 0.53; 15.3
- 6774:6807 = 0.77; 15.1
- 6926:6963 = 0.66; 15.7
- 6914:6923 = 0.06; 15.8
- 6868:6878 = -0.05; 15.8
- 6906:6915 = 0.05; 15.8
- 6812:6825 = -0.10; 15.7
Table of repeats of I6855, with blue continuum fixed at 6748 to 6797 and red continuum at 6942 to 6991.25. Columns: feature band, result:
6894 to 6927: 0.56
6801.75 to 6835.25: -0.91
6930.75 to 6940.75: -0.39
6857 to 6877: 0.06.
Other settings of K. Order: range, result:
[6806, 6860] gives 16.5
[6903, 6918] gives 16.2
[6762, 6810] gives 16.3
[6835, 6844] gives 15.6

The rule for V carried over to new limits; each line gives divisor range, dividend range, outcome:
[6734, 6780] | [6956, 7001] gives 1.05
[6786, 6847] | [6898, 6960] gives 1.01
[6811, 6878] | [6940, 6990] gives 1.02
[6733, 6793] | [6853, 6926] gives 1.02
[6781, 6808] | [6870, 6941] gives 1.03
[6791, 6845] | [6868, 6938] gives 1.01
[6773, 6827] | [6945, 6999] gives 1.03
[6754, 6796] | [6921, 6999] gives 1.05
